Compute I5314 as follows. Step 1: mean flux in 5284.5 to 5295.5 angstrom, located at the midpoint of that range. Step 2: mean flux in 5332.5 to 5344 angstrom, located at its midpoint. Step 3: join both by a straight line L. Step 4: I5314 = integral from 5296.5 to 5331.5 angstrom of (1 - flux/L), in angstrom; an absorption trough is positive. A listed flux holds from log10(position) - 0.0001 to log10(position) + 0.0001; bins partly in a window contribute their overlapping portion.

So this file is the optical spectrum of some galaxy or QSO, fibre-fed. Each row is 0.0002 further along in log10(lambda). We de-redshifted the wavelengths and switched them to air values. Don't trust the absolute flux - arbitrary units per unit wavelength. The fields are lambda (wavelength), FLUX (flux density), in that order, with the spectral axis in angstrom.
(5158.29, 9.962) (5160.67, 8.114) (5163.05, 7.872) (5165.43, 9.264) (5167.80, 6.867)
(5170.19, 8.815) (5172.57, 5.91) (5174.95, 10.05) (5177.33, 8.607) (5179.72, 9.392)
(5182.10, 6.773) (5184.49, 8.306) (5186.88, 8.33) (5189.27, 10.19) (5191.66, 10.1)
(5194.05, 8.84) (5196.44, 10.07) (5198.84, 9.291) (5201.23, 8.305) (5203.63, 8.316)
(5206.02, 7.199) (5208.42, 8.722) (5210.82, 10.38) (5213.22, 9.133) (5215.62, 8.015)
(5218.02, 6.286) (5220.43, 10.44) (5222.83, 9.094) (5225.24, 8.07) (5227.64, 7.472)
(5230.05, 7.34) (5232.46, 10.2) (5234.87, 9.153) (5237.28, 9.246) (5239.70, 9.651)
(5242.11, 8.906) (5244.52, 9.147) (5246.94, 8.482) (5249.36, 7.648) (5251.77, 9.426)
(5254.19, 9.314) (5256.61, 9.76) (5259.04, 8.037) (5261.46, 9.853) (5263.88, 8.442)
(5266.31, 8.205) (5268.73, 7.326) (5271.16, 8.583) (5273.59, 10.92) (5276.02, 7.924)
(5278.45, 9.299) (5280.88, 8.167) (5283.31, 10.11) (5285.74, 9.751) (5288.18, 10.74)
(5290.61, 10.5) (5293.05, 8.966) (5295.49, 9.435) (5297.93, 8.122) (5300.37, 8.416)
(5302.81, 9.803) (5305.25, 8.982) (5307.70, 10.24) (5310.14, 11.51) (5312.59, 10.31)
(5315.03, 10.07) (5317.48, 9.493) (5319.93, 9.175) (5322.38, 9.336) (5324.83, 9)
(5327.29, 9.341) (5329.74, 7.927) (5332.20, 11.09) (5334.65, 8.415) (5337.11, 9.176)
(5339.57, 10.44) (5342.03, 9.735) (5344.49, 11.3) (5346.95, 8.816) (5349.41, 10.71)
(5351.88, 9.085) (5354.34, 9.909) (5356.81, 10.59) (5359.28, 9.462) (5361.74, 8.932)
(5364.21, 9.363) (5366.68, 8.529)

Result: 1.3 angstrom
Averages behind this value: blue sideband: 9.93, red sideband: 9.7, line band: 9.43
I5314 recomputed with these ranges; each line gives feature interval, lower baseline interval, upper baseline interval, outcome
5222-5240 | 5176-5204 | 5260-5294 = 0.6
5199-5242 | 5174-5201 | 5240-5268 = 1.3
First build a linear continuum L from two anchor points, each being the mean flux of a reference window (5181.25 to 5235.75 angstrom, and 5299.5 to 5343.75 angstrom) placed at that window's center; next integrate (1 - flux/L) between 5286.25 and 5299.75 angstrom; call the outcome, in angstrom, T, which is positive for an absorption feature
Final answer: -0.2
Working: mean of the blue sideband 8.71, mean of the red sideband 9.61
